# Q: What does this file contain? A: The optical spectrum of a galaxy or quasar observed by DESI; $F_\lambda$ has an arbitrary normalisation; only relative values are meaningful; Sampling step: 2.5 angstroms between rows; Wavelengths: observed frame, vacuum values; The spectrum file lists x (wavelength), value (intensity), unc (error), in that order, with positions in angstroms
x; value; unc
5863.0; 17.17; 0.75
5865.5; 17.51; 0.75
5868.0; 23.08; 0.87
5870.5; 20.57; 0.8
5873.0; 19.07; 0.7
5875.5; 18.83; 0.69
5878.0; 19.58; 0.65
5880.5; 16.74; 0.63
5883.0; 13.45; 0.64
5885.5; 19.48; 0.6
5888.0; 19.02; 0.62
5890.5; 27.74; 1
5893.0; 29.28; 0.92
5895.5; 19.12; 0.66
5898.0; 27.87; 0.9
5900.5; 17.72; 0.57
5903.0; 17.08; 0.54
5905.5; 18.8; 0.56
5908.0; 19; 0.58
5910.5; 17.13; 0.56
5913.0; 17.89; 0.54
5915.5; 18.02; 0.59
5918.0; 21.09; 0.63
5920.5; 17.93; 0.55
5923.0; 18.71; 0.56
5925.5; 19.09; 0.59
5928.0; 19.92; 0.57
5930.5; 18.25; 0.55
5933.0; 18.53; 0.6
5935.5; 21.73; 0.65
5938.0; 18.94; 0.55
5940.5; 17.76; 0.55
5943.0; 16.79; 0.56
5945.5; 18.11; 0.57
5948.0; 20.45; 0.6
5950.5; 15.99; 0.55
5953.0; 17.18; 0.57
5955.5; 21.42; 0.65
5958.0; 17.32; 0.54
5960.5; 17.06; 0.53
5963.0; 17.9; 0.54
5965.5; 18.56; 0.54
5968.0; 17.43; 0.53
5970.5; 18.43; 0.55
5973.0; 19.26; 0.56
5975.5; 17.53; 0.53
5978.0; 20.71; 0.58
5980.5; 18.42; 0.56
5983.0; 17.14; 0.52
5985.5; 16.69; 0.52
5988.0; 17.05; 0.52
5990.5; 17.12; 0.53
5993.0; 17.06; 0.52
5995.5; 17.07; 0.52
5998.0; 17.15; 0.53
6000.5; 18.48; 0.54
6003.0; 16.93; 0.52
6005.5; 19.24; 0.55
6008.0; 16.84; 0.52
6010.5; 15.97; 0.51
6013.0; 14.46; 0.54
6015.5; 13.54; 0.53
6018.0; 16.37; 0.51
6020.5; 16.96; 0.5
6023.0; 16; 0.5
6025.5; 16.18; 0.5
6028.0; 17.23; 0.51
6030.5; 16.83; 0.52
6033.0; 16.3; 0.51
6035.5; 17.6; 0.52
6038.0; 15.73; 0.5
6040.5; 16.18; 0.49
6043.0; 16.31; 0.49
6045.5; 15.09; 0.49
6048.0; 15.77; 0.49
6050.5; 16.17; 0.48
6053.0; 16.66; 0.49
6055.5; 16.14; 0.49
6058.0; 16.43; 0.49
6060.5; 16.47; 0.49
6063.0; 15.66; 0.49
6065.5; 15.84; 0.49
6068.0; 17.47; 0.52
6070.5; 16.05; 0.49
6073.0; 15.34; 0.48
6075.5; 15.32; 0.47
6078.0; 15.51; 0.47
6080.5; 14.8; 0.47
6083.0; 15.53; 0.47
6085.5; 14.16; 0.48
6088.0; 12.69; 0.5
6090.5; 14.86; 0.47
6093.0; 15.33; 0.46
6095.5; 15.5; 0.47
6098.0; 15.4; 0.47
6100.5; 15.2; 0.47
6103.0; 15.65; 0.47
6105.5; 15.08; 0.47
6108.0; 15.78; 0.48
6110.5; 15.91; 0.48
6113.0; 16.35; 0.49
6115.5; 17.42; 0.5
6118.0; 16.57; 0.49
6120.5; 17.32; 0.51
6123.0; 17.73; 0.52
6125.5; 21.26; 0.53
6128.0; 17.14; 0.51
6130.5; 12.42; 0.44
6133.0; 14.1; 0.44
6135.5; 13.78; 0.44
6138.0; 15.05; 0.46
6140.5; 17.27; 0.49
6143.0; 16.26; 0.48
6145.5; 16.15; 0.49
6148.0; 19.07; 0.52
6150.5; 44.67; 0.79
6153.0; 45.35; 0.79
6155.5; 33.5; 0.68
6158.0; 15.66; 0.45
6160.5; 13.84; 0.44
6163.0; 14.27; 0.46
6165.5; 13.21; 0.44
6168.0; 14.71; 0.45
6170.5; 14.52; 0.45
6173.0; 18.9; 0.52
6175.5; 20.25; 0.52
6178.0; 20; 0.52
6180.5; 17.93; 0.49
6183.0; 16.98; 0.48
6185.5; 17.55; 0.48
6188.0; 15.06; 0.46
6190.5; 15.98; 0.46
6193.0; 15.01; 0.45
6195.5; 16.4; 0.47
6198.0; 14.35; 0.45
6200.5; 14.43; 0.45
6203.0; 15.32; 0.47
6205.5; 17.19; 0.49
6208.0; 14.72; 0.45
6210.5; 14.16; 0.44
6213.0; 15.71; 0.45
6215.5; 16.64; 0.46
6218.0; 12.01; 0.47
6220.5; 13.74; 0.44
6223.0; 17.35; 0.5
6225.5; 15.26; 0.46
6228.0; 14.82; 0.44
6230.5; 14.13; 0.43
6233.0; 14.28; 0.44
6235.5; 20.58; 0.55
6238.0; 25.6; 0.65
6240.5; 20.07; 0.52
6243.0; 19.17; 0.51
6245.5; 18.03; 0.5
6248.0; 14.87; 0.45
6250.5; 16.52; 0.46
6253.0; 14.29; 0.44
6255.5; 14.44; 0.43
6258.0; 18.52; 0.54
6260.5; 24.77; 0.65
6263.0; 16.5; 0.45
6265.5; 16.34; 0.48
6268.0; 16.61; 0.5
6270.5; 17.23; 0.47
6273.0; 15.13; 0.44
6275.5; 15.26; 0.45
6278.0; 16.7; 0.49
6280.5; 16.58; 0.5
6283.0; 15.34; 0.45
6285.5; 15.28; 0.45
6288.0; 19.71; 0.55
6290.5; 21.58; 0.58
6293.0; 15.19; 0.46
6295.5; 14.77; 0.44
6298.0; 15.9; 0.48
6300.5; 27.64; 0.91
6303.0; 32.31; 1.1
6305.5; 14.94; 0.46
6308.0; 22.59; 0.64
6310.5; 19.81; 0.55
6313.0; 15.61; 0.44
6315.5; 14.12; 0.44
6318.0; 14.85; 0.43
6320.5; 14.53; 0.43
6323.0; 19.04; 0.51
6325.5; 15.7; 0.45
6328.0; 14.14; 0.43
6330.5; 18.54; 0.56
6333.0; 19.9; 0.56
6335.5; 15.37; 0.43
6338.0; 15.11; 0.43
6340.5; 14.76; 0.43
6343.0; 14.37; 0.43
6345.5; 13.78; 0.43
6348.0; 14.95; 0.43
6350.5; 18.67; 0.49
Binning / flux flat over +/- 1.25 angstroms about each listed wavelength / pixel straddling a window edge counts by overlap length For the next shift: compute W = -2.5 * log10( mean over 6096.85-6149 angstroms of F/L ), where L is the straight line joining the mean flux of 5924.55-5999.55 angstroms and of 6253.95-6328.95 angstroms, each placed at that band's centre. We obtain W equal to 0.11 mag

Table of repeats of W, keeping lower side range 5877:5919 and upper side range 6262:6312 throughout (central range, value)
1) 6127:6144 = 0.24 mag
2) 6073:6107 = 0.26 mag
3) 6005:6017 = 0.22 mag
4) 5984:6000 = 0.14 mag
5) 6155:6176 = 0.11 mag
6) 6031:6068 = 0.19 mag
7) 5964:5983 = 0.06 mag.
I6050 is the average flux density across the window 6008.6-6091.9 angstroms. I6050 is 15.8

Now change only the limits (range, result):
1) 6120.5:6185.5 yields 19.3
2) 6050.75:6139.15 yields 15.8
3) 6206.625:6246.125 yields 16.6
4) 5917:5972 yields 18.6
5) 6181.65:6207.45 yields 15.8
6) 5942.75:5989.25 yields 18.1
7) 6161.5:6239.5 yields 16.2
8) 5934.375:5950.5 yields 18.7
